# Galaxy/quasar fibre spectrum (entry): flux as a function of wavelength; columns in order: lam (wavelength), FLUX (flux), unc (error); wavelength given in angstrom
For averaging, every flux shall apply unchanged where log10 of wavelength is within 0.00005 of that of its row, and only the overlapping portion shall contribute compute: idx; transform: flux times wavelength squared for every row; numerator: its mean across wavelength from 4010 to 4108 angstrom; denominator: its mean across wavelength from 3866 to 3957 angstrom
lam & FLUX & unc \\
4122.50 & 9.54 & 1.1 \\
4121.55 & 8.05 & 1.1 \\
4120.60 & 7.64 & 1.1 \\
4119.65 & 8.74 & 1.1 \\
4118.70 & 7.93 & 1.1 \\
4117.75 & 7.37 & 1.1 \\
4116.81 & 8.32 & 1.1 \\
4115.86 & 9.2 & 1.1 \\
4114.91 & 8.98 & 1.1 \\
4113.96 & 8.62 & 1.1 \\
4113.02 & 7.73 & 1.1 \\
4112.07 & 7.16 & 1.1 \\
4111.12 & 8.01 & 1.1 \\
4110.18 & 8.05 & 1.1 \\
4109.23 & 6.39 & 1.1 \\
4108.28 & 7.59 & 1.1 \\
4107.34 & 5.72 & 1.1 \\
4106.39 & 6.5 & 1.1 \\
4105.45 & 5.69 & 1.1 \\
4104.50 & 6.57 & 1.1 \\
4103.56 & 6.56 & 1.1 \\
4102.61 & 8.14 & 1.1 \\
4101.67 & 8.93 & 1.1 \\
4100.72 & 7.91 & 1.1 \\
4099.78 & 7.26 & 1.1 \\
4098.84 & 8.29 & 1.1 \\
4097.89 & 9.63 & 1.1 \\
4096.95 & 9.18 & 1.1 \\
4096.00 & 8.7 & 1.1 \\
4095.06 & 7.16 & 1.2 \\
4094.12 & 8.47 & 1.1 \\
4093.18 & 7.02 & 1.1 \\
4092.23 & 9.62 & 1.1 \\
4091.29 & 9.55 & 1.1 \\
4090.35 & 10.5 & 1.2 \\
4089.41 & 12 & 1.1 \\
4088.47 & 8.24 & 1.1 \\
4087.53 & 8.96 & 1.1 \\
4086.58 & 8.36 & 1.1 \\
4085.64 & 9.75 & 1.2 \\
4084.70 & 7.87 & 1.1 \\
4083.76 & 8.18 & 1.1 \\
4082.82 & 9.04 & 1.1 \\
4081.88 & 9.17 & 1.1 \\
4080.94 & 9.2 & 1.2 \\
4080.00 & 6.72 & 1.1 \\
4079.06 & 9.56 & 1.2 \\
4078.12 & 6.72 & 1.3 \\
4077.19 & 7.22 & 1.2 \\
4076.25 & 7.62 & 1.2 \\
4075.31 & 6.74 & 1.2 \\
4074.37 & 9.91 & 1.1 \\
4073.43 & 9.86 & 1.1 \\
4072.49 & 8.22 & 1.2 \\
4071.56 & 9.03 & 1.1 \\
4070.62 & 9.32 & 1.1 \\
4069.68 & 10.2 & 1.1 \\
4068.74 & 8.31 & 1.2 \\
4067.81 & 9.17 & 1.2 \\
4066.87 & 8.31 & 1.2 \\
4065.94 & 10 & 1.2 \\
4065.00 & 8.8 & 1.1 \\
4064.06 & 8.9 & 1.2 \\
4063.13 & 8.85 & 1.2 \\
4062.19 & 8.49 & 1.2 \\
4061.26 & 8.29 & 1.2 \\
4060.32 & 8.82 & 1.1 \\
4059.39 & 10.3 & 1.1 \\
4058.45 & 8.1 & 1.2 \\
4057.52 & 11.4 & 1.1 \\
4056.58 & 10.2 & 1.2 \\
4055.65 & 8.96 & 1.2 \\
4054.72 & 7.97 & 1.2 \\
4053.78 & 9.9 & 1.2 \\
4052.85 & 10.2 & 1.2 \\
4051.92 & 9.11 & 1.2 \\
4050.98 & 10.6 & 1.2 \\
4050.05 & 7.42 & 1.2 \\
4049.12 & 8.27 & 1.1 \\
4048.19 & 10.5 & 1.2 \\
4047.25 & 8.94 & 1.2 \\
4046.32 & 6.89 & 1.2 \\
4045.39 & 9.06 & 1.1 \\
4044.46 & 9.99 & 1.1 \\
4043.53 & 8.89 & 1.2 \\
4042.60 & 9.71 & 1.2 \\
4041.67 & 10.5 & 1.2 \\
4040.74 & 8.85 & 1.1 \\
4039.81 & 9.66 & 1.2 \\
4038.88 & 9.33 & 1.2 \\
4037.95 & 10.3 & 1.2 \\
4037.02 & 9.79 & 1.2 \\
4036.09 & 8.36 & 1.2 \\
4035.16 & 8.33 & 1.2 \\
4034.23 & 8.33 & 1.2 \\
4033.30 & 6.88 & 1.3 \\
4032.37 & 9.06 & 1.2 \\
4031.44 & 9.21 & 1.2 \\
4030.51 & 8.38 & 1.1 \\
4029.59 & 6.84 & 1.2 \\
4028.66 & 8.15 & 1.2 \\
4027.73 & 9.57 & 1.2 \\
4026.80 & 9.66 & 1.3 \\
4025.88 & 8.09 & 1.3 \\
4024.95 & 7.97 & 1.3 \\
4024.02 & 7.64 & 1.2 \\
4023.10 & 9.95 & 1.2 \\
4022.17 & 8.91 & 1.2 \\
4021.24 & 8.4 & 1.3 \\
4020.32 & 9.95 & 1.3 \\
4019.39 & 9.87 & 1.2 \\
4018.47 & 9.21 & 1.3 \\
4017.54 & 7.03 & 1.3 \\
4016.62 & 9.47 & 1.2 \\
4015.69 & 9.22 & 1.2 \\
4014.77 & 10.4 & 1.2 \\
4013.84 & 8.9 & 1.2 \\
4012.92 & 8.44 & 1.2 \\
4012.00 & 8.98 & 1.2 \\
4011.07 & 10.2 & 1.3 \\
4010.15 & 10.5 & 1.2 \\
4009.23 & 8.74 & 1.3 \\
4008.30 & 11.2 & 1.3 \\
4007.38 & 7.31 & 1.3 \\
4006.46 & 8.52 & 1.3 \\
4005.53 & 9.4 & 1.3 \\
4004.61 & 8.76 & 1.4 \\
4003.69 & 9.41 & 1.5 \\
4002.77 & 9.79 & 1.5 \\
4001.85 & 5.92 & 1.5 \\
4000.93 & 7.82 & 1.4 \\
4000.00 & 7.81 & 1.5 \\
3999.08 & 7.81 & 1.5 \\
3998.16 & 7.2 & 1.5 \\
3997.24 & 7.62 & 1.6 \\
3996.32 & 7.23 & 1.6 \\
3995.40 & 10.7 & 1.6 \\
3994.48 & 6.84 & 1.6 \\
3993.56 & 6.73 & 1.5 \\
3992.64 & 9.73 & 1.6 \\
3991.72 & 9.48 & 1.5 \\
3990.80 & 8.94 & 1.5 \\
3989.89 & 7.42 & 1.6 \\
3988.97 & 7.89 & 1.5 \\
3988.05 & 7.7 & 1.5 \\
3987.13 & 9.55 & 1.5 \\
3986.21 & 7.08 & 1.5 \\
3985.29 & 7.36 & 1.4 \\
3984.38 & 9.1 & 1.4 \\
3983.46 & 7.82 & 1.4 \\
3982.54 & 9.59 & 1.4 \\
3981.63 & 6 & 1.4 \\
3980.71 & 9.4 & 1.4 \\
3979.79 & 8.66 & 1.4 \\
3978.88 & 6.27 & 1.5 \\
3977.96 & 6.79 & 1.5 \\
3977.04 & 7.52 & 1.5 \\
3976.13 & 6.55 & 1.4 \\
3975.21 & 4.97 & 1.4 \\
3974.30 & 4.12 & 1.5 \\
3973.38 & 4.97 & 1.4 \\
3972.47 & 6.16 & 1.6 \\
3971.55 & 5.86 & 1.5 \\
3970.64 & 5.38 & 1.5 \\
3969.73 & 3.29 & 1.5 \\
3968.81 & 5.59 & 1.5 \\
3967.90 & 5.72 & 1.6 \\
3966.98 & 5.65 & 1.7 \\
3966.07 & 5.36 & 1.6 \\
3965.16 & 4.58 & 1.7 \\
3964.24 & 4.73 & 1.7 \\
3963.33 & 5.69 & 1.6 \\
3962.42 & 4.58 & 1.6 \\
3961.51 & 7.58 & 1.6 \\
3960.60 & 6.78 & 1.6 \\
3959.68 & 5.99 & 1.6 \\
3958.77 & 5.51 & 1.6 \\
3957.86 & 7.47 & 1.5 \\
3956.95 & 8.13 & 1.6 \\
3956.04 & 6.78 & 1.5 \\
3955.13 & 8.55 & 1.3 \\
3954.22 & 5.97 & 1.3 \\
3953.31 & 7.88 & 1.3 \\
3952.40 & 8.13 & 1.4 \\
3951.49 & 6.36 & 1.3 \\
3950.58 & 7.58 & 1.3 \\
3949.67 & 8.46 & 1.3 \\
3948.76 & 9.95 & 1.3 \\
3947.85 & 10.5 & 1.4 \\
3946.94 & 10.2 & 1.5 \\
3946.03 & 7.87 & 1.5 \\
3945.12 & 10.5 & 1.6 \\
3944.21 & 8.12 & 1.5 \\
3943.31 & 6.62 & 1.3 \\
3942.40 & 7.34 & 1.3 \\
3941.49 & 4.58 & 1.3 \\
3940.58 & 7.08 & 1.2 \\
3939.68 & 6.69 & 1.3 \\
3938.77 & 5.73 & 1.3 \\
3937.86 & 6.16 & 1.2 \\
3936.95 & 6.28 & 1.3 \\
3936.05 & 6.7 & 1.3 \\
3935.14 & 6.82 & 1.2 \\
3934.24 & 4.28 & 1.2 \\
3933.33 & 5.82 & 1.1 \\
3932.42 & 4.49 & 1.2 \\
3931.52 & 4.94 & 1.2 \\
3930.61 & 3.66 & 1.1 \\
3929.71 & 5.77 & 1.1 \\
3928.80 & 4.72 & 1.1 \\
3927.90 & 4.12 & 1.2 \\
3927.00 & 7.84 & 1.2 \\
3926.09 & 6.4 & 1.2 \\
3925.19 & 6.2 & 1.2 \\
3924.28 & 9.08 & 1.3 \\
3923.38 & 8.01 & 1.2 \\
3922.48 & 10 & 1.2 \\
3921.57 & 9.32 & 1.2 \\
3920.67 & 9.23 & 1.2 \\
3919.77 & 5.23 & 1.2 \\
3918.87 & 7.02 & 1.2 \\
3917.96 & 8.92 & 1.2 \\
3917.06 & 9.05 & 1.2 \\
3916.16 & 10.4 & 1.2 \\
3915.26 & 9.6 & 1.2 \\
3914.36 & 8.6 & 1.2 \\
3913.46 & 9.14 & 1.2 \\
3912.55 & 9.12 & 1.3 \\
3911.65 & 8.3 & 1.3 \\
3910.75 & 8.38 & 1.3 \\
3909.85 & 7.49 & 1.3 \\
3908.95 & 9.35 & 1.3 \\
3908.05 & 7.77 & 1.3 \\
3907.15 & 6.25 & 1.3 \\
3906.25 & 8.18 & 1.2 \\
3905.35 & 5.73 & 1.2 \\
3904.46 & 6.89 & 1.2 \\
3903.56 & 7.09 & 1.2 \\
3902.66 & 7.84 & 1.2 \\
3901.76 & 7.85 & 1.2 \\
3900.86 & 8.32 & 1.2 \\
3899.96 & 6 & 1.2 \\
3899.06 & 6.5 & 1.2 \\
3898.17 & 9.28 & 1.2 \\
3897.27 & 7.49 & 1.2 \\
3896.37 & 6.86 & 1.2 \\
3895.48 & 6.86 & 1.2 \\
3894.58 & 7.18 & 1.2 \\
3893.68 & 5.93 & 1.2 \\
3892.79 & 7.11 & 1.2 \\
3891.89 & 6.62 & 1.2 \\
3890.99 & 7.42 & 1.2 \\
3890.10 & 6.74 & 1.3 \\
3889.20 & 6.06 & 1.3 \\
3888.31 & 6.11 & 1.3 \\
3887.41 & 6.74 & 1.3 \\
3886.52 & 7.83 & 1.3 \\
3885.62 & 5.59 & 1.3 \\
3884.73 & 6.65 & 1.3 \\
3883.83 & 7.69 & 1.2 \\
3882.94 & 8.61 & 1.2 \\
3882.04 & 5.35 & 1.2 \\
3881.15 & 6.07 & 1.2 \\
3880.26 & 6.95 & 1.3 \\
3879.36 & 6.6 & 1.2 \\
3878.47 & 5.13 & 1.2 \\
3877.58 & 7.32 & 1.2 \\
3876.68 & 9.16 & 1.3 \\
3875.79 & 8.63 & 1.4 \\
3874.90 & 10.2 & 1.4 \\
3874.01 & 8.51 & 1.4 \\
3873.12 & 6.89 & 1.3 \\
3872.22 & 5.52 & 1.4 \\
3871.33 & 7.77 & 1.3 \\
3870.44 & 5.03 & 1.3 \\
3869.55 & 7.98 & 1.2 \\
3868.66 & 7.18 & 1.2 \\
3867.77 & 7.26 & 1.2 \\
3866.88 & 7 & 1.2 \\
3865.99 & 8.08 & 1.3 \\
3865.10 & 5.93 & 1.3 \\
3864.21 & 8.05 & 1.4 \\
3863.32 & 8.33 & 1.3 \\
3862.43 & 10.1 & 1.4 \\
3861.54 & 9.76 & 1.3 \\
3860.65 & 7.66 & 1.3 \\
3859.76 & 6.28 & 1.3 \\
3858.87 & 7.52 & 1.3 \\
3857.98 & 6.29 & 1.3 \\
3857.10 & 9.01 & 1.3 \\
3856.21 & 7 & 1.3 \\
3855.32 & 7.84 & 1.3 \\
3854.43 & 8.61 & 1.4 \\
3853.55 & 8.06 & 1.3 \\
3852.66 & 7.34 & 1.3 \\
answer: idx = 1.29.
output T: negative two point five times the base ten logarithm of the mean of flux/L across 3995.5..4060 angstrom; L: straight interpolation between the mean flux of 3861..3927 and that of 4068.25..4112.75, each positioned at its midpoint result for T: -0.11 mag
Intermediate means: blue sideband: 7.58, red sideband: 8.27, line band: 8.93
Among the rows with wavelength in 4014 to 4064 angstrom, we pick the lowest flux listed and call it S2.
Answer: 6.84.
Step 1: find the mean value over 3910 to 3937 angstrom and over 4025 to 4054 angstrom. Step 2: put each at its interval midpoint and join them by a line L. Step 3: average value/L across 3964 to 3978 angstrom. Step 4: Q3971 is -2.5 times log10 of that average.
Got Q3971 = 0.42 mag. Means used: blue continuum 7.26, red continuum 8.97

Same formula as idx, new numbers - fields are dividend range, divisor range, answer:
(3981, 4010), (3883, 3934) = 1.20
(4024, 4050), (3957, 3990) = 1.39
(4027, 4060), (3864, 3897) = 1.40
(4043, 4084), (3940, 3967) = 1.31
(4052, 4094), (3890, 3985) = 1.36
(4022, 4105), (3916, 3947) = 1.36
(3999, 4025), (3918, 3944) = 1.43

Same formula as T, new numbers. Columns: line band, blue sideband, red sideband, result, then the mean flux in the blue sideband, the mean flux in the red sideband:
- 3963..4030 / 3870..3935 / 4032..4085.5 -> 0.06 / 7.2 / 8.92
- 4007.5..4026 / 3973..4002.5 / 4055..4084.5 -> -0.14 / 7.6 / 8.81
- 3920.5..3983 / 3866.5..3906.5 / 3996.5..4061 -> 0.18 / 7.1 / 8.93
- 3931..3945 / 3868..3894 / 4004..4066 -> 0.25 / 7.02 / 9.05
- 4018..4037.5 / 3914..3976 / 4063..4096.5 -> -0.09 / 6.78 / 8.76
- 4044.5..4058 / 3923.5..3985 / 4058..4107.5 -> -0.15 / 6.64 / 8.5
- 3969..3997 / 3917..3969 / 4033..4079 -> 0.05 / 6.86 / 8.98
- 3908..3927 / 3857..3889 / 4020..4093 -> -0.09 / 7.33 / 8.94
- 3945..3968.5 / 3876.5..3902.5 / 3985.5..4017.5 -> 0.12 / 6.95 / 8.58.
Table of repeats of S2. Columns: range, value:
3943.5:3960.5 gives 5.51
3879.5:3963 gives 3.66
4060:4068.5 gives 8.29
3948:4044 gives 3.29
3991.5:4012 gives 5.92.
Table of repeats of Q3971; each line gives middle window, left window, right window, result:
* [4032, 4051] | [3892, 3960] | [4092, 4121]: -0.175 mag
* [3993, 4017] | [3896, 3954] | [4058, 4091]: -0.061 mag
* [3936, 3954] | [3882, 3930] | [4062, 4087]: 0.015 mag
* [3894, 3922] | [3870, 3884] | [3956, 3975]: -0.186 mag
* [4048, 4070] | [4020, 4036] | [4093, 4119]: -0.121 mag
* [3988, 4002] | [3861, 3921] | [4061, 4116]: -0.002 mag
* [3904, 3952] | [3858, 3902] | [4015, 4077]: 0.047 mag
